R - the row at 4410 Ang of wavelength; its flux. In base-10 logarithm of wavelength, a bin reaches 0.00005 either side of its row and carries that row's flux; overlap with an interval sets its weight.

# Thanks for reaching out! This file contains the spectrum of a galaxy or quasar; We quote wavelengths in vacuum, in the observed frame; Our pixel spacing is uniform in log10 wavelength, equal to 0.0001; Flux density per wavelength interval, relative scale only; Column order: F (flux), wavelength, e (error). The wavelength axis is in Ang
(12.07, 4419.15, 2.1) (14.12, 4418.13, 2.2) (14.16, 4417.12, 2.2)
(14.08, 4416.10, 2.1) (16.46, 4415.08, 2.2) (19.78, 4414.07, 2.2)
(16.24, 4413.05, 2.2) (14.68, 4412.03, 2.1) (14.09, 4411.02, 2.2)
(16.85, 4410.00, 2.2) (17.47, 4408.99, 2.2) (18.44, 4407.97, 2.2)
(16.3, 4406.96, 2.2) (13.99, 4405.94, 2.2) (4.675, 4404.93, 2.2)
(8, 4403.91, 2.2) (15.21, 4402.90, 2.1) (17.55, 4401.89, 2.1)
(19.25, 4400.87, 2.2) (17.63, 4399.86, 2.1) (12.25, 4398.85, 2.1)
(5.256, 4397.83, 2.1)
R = 16.85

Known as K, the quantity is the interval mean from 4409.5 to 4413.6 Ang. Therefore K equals 15.5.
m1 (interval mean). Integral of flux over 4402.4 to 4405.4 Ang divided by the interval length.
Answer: 9.33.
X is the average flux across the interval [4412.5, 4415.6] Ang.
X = 17.4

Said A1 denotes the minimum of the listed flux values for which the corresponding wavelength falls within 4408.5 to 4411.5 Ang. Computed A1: 14.09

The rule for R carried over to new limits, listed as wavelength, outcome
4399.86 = 17.63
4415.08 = 16.46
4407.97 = 18.44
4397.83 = 5.256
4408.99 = 17.47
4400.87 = 19.25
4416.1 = 14.08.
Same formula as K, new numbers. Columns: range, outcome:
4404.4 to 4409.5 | 14.2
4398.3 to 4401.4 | 16.2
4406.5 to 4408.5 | 17.4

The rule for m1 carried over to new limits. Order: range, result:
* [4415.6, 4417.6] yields 14.1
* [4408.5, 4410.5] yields 17.2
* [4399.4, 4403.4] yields 17.4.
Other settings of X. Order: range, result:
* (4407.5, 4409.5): 17.9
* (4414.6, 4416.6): 15.2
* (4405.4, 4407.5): 15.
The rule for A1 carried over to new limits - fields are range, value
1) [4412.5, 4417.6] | 14.08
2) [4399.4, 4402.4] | 17.55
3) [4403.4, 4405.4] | 4.675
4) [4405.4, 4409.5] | 13.99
